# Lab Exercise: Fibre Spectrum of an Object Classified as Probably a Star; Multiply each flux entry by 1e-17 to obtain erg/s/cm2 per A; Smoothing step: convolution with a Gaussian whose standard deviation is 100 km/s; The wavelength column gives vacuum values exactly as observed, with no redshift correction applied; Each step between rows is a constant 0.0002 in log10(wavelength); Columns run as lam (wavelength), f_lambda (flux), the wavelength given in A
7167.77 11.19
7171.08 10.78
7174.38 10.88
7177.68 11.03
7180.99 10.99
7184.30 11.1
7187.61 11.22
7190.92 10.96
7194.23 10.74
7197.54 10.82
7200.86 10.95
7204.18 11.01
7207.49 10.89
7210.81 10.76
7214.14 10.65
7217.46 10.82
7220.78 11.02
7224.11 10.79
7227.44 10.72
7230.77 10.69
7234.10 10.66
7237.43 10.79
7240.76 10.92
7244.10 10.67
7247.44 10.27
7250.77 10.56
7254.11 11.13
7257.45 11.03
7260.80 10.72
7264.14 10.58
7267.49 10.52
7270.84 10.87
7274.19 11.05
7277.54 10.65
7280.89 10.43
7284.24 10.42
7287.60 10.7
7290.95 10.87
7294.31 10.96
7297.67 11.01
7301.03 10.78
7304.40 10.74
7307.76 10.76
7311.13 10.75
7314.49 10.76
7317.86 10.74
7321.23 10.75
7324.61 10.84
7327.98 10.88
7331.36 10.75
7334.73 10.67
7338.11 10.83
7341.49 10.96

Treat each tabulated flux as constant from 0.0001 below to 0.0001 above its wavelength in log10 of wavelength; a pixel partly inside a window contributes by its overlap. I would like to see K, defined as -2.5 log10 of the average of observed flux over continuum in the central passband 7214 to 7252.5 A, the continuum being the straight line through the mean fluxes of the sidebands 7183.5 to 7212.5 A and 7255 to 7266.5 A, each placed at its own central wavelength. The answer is 0.01 mag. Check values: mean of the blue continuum 10.9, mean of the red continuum 10.8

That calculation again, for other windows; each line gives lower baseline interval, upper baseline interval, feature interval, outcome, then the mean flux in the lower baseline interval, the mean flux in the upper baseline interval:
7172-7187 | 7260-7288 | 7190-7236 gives 0.01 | 11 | 10.7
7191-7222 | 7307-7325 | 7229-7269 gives 0.01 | 10.9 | 10.8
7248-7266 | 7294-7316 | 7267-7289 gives 0.01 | 10.8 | 10.8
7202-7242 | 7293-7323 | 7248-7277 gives 0.00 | 10.8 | 10.8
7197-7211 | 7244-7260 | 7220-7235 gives 0.01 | 10.9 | 10.7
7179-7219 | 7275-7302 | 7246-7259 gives 0.00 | 10.9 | 10.7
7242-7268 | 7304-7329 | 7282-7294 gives 0.01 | 10.7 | 10.8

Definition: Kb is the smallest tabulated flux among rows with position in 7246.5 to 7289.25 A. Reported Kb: 10.27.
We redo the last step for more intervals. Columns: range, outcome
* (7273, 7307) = 10.42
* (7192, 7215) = 10.65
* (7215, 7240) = 10.66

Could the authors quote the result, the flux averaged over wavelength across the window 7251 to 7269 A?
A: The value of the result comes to 10.8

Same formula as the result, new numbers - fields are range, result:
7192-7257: 10.8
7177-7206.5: 11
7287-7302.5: 10.9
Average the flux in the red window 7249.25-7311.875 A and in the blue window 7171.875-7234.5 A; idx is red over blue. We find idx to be 1.0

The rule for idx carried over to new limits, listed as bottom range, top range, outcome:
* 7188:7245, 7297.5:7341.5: 1.00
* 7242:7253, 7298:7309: 1.02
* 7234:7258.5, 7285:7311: 1.01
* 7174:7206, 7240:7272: 0.98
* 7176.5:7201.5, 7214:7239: 0.98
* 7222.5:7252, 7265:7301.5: 1.01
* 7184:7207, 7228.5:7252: 0.97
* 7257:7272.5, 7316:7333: 1.01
